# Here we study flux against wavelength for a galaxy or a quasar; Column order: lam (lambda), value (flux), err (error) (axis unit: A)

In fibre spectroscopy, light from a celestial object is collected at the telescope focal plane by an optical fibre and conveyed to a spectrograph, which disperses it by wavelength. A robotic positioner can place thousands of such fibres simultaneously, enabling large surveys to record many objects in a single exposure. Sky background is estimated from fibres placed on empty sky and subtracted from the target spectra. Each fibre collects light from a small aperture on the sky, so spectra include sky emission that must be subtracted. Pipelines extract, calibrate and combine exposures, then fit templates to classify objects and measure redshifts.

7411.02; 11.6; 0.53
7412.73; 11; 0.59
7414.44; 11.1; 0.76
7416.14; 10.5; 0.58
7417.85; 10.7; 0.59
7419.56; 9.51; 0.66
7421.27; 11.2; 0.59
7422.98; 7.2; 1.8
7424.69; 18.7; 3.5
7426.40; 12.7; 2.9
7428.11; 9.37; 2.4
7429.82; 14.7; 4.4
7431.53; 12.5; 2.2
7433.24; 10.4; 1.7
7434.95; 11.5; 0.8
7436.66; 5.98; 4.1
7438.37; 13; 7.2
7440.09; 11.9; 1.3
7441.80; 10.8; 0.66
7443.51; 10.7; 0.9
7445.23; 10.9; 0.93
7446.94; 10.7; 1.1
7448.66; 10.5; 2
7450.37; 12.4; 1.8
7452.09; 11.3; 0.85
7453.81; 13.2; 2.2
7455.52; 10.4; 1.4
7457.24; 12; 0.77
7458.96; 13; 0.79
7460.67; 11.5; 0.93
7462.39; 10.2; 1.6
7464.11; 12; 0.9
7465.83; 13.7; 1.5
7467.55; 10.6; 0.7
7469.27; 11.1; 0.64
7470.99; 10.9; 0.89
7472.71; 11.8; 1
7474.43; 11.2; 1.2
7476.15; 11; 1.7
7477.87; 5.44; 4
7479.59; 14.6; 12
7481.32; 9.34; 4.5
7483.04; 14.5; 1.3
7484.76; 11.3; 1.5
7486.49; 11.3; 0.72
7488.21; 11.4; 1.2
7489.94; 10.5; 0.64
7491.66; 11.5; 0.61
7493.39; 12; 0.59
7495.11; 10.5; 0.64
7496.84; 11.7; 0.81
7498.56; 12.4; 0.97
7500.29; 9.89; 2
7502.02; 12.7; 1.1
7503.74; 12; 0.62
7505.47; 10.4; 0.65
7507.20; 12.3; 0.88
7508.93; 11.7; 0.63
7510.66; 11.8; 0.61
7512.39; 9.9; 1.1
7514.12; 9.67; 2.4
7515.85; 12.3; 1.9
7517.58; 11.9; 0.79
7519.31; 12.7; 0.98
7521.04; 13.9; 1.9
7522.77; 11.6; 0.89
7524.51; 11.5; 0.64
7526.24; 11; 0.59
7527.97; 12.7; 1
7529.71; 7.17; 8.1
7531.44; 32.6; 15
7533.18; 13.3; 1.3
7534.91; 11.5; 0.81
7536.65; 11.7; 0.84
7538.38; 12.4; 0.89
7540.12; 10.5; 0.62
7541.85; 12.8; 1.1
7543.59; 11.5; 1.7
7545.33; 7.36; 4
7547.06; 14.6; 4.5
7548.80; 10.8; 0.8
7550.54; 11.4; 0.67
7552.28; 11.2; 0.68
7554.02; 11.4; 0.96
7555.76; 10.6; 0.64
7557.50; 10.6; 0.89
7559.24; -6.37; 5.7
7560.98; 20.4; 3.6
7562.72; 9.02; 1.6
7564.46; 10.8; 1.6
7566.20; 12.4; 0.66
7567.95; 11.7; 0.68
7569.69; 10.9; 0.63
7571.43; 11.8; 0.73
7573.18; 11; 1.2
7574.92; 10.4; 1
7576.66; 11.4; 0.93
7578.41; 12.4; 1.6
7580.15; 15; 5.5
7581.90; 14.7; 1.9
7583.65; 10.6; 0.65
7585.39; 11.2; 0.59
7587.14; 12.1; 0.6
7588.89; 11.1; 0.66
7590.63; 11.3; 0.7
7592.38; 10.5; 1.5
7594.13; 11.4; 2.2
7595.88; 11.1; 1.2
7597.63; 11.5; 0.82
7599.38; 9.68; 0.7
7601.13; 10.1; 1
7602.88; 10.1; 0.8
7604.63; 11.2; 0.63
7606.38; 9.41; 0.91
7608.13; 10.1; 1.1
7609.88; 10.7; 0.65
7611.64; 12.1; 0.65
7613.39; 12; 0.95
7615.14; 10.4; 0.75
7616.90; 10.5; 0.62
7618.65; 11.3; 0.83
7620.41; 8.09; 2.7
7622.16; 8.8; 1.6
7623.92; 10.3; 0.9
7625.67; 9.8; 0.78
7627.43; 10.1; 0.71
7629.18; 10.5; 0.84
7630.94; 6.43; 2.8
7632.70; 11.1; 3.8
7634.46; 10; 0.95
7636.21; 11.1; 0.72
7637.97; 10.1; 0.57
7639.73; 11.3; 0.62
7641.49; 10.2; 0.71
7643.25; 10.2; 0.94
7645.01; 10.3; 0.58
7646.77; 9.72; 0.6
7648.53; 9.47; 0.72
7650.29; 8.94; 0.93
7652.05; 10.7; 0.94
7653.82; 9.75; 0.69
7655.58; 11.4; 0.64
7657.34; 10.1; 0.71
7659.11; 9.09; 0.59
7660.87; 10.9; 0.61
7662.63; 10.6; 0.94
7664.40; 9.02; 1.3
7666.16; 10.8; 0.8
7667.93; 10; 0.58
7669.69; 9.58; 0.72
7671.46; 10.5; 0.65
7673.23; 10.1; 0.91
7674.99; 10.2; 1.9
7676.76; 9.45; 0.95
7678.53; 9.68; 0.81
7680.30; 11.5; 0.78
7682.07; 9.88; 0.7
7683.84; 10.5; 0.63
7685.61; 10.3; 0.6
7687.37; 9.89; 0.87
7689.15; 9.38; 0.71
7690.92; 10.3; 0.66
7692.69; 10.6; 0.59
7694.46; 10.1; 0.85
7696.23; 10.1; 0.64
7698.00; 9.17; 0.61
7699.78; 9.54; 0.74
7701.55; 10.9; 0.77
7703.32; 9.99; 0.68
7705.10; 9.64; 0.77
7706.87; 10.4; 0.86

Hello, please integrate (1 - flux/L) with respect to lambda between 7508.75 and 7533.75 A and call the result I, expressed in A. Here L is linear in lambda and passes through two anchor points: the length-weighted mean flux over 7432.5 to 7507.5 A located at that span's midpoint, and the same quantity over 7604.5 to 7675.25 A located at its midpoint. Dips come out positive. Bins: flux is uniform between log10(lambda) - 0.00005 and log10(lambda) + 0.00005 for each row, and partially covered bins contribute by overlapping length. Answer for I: -4.6 A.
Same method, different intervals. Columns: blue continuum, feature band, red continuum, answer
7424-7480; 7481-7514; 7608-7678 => -0.7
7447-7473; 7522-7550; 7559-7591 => -2.8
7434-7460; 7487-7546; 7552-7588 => -4.7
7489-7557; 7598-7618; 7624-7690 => 0.3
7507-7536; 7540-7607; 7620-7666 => 3.1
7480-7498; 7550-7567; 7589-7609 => 1.3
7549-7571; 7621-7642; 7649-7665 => 0.4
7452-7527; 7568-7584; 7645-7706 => -1.8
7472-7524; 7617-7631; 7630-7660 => 0.8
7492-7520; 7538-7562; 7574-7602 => 1.9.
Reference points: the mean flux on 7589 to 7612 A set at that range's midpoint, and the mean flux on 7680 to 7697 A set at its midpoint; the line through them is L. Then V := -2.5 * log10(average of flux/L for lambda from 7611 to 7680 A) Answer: 0.03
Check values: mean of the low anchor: 10.7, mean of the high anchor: 10.2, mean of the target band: 10.1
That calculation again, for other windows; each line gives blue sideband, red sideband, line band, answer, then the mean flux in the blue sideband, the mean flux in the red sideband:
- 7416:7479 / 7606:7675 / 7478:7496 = -0.04 mag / 11.2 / 10.1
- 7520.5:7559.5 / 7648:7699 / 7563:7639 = 0.02 mag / 11.8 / 10.1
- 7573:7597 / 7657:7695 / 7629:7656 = 0.07 mag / 11.7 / 10.1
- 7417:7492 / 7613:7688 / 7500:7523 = -0.07 mag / 11.3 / 10.1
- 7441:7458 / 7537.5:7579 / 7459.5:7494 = -0.01 mag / 11.3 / 10.9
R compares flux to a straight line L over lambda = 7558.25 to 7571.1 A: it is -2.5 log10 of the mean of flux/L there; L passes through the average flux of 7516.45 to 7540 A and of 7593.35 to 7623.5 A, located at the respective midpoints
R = 0.20 mag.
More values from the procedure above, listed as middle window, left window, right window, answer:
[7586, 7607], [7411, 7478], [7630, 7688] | -0.04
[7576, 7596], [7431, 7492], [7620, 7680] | -0.15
